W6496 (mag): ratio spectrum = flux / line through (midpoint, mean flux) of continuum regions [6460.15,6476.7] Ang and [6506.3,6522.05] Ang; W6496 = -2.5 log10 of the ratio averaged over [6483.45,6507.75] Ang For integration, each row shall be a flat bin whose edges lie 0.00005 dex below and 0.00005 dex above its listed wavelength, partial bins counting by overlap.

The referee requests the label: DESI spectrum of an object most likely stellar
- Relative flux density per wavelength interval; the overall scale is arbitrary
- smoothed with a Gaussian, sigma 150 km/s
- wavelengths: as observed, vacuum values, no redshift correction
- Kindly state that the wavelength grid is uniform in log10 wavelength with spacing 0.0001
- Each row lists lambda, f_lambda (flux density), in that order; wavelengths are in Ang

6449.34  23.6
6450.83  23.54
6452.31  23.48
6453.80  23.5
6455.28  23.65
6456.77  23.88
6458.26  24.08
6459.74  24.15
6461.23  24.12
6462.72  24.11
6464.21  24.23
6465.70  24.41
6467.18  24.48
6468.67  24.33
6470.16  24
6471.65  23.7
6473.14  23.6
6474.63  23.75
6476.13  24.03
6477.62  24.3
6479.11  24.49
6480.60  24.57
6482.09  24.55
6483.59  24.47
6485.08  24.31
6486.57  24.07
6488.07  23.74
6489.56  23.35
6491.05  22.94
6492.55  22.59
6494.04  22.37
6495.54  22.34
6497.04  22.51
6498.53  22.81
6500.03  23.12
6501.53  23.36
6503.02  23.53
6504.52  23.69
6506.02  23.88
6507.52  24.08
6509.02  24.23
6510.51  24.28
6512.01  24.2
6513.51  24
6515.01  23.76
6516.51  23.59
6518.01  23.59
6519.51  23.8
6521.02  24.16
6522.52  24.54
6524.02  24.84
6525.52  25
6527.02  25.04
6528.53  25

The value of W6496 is 0.03 mag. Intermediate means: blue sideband 24.1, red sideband 24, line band 23.3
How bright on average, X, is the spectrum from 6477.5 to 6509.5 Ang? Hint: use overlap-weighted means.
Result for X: 23.6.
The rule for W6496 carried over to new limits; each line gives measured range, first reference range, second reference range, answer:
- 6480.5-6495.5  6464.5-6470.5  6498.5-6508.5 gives 0.01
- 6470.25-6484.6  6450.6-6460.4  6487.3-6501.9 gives -0.04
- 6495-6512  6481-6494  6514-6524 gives 0.02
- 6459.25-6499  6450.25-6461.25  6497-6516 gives 0.00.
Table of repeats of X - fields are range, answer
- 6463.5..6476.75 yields 24.1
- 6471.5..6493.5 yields 23.9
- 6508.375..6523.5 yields 24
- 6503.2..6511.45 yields 24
